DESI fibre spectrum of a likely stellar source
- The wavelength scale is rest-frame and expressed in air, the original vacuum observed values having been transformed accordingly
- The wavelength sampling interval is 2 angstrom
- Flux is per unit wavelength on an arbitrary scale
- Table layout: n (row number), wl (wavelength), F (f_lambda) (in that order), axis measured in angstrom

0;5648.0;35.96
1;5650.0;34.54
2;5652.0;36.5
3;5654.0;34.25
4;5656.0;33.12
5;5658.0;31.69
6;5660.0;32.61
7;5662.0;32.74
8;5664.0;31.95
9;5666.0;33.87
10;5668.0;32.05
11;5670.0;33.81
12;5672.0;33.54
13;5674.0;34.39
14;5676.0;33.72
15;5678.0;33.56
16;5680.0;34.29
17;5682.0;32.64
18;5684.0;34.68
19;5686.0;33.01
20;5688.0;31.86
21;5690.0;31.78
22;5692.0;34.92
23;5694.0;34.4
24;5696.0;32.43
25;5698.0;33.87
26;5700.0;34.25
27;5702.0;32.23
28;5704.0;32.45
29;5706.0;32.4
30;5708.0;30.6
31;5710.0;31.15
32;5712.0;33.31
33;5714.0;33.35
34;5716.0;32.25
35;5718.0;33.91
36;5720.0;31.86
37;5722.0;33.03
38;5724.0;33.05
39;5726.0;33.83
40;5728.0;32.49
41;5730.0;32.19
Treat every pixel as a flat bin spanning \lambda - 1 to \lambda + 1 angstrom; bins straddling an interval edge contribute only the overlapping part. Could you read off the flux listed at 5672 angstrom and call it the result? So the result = 33.54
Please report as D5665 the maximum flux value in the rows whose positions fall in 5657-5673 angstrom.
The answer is 33.87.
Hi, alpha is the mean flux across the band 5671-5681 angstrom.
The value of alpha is 33.9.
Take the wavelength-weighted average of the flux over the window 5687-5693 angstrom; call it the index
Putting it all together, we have 32.9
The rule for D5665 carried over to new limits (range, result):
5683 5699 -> 34.92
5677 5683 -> 34.29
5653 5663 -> 34.25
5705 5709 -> 32.4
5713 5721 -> 33.91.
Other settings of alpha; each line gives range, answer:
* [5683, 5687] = 33.8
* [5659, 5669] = 32.6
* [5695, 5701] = 33.5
